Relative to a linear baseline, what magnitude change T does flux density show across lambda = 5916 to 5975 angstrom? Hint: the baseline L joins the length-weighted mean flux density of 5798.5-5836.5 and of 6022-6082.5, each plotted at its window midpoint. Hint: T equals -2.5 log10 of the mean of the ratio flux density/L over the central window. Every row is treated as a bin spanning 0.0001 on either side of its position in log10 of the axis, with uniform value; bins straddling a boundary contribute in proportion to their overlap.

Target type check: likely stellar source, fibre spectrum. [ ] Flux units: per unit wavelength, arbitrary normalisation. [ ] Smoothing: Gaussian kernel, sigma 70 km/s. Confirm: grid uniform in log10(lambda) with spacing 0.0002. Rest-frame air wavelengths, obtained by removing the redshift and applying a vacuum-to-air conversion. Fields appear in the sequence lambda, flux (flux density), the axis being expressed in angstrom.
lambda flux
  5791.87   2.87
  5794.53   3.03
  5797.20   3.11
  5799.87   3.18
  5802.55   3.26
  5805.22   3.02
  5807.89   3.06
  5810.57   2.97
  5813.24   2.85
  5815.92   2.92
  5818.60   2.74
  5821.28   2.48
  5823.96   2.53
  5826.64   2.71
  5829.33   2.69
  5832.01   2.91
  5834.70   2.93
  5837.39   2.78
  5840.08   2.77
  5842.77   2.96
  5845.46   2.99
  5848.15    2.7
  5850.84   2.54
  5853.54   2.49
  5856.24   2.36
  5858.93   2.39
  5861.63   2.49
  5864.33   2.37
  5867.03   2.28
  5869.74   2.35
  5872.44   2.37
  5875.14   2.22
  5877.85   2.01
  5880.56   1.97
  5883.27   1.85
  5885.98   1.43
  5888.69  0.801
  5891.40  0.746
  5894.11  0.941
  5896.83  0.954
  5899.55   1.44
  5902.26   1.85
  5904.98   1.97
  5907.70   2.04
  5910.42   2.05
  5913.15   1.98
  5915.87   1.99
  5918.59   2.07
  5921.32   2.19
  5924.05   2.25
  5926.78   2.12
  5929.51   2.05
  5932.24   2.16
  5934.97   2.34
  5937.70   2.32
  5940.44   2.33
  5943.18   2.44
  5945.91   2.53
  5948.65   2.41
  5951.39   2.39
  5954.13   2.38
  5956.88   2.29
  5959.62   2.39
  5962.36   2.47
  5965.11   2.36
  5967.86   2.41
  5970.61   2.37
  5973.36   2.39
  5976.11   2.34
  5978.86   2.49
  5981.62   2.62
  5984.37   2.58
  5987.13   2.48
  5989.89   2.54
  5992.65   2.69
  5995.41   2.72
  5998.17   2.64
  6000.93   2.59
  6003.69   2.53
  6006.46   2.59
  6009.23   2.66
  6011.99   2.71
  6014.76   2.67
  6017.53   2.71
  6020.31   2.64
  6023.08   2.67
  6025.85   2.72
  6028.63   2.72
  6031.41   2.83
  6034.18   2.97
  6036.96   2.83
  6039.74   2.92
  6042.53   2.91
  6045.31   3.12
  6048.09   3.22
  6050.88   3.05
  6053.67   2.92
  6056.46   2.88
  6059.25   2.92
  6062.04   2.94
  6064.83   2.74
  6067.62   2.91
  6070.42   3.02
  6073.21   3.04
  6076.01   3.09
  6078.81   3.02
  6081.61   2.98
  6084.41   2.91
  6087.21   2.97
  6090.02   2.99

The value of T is 0.248 mag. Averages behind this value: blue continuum 2.87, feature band 2.31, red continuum 2.93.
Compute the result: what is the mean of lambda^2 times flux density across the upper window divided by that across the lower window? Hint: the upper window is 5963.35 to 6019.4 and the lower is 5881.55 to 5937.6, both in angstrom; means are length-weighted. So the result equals 1.5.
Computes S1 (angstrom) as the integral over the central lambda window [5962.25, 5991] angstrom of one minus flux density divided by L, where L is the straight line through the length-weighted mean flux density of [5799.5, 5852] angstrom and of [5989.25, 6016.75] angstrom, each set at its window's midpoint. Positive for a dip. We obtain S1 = 2.3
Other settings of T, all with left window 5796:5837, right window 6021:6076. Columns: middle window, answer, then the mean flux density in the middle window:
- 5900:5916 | 0.43 mag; 1.95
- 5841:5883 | 0.19 mag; 2.42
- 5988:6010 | 0.12 mag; 2.62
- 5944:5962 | 0.20 mag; 2.4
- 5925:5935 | 0.33 mag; 2.15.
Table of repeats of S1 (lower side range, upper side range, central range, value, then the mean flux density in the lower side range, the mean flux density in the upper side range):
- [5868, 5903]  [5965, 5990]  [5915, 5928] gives -1.2 angstrom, 1.61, 2.46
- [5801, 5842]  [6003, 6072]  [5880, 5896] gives 9.0 angstrom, 2.84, 2.84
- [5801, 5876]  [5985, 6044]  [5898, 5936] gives 9.4 angstrom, 2.69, 2.7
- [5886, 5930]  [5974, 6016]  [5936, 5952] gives -2.6 angstrom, 1.7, 2.59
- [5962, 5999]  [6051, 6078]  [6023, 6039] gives -0.2 angstrom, 2.51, 2.95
